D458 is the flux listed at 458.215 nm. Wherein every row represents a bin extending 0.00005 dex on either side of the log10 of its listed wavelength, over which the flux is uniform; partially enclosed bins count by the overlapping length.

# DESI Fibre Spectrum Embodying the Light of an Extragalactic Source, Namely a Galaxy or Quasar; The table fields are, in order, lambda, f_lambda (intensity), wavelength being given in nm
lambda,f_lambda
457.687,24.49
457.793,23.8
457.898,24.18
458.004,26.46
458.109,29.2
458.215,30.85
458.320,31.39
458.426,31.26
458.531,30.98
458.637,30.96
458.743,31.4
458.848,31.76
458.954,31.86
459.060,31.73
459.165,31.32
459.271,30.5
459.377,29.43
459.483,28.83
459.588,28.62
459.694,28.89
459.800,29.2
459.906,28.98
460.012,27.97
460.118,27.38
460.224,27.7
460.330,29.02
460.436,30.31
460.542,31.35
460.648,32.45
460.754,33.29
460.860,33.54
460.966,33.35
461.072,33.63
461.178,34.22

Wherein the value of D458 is 30.85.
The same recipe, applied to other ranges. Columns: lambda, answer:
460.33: 29.02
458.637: 30.96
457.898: 24.18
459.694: 28.89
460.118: 27.38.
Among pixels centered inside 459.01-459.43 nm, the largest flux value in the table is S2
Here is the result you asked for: 31.73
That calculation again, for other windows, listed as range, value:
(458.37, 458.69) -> 31.26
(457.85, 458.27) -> 30.85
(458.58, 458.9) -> 31.76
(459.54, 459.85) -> 29.2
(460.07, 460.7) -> 32.45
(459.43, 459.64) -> 28.83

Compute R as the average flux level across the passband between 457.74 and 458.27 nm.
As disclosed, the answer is 26.9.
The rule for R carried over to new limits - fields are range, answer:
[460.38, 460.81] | 31.9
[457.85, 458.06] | 25.4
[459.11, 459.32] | 31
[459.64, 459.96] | 29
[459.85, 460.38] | 28.2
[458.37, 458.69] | 31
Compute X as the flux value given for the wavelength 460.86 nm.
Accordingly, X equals 33.54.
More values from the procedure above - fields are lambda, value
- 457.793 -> 23.8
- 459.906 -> 28.98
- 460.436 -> 30.31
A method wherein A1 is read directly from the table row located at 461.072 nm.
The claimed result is 33.63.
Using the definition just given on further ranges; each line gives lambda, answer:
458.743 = 31.4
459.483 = 28.83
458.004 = 26.46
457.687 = 24.49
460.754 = 33.29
